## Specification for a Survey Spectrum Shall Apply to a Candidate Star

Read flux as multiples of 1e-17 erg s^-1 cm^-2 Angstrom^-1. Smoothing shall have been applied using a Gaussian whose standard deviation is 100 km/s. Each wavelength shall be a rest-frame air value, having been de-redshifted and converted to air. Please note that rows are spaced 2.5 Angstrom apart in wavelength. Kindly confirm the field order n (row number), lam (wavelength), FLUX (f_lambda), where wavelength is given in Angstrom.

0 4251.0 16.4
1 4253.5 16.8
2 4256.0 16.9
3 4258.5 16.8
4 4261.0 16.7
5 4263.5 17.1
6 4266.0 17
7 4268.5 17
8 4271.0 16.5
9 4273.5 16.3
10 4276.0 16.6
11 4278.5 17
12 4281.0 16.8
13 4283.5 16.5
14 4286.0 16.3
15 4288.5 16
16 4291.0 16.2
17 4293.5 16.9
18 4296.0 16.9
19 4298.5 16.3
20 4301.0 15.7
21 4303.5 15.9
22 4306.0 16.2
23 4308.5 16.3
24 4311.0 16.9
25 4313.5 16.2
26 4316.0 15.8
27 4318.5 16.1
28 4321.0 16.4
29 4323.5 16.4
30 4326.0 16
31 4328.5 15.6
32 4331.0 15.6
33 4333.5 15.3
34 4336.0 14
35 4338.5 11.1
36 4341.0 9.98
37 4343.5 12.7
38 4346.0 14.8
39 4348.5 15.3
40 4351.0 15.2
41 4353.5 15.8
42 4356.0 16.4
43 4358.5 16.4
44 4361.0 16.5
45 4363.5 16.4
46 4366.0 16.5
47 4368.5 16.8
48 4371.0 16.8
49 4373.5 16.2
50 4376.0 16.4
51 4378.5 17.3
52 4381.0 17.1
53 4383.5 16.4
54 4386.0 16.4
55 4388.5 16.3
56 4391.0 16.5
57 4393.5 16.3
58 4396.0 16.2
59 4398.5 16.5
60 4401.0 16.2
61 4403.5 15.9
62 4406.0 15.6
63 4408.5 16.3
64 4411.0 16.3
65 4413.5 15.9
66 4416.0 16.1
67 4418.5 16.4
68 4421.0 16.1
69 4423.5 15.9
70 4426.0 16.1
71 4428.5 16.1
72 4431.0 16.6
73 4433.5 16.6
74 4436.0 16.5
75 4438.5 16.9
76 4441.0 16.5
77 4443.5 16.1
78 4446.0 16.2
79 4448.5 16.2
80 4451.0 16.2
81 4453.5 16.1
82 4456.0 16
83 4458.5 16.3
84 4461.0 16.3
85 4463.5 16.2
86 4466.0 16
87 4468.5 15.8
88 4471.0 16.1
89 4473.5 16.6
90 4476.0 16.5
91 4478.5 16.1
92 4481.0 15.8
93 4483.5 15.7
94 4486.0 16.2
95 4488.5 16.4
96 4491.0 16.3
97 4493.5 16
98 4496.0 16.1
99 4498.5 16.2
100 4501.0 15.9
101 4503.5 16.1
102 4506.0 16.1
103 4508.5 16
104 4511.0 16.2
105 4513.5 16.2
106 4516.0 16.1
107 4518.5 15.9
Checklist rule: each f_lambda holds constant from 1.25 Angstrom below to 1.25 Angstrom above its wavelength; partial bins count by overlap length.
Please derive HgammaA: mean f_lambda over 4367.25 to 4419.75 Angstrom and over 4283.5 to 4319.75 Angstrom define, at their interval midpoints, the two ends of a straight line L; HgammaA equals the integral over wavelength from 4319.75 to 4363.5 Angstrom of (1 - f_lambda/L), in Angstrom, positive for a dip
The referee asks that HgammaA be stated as 3.7 Angstrom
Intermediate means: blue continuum 16.3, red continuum 16.4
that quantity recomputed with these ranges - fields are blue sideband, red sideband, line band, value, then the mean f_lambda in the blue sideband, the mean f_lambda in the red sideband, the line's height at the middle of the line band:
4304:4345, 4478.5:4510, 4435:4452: -0.66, 15.1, 16.1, 15.8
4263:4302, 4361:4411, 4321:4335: 0.59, 16.6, 16.4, 16.5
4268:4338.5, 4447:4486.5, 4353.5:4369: -0.30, 16.1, 16.1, 16.1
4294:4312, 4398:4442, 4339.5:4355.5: 2.22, 16.3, 16.2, 16.3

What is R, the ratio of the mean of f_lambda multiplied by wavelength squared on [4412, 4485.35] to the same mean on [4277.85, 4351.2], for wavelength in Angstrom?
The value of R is 1.11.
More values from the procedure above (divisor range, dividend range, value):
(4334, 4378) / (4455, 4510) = 1.12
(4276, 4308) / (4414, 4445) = 1.06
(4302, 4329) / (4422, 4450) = 1.07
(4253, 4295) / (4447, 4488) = 1.06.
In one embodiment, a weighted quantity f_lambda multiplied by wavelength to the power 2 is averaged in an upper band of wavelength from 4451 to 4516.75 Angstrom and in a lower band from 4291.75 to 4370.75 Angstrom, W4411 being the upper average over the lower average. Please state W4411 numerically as 1.11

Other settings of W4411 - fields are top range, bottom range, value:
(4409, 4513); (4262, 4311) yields 1.06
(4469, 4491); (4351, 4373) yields 1.04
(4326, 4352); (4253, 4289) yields 0.87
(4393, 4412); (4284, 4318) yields 1.04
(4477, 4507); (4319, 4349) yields 1.20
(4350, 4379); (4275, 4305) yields 1.03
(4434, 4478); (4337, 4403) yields 1.08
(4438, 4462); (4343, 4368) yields 1.08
